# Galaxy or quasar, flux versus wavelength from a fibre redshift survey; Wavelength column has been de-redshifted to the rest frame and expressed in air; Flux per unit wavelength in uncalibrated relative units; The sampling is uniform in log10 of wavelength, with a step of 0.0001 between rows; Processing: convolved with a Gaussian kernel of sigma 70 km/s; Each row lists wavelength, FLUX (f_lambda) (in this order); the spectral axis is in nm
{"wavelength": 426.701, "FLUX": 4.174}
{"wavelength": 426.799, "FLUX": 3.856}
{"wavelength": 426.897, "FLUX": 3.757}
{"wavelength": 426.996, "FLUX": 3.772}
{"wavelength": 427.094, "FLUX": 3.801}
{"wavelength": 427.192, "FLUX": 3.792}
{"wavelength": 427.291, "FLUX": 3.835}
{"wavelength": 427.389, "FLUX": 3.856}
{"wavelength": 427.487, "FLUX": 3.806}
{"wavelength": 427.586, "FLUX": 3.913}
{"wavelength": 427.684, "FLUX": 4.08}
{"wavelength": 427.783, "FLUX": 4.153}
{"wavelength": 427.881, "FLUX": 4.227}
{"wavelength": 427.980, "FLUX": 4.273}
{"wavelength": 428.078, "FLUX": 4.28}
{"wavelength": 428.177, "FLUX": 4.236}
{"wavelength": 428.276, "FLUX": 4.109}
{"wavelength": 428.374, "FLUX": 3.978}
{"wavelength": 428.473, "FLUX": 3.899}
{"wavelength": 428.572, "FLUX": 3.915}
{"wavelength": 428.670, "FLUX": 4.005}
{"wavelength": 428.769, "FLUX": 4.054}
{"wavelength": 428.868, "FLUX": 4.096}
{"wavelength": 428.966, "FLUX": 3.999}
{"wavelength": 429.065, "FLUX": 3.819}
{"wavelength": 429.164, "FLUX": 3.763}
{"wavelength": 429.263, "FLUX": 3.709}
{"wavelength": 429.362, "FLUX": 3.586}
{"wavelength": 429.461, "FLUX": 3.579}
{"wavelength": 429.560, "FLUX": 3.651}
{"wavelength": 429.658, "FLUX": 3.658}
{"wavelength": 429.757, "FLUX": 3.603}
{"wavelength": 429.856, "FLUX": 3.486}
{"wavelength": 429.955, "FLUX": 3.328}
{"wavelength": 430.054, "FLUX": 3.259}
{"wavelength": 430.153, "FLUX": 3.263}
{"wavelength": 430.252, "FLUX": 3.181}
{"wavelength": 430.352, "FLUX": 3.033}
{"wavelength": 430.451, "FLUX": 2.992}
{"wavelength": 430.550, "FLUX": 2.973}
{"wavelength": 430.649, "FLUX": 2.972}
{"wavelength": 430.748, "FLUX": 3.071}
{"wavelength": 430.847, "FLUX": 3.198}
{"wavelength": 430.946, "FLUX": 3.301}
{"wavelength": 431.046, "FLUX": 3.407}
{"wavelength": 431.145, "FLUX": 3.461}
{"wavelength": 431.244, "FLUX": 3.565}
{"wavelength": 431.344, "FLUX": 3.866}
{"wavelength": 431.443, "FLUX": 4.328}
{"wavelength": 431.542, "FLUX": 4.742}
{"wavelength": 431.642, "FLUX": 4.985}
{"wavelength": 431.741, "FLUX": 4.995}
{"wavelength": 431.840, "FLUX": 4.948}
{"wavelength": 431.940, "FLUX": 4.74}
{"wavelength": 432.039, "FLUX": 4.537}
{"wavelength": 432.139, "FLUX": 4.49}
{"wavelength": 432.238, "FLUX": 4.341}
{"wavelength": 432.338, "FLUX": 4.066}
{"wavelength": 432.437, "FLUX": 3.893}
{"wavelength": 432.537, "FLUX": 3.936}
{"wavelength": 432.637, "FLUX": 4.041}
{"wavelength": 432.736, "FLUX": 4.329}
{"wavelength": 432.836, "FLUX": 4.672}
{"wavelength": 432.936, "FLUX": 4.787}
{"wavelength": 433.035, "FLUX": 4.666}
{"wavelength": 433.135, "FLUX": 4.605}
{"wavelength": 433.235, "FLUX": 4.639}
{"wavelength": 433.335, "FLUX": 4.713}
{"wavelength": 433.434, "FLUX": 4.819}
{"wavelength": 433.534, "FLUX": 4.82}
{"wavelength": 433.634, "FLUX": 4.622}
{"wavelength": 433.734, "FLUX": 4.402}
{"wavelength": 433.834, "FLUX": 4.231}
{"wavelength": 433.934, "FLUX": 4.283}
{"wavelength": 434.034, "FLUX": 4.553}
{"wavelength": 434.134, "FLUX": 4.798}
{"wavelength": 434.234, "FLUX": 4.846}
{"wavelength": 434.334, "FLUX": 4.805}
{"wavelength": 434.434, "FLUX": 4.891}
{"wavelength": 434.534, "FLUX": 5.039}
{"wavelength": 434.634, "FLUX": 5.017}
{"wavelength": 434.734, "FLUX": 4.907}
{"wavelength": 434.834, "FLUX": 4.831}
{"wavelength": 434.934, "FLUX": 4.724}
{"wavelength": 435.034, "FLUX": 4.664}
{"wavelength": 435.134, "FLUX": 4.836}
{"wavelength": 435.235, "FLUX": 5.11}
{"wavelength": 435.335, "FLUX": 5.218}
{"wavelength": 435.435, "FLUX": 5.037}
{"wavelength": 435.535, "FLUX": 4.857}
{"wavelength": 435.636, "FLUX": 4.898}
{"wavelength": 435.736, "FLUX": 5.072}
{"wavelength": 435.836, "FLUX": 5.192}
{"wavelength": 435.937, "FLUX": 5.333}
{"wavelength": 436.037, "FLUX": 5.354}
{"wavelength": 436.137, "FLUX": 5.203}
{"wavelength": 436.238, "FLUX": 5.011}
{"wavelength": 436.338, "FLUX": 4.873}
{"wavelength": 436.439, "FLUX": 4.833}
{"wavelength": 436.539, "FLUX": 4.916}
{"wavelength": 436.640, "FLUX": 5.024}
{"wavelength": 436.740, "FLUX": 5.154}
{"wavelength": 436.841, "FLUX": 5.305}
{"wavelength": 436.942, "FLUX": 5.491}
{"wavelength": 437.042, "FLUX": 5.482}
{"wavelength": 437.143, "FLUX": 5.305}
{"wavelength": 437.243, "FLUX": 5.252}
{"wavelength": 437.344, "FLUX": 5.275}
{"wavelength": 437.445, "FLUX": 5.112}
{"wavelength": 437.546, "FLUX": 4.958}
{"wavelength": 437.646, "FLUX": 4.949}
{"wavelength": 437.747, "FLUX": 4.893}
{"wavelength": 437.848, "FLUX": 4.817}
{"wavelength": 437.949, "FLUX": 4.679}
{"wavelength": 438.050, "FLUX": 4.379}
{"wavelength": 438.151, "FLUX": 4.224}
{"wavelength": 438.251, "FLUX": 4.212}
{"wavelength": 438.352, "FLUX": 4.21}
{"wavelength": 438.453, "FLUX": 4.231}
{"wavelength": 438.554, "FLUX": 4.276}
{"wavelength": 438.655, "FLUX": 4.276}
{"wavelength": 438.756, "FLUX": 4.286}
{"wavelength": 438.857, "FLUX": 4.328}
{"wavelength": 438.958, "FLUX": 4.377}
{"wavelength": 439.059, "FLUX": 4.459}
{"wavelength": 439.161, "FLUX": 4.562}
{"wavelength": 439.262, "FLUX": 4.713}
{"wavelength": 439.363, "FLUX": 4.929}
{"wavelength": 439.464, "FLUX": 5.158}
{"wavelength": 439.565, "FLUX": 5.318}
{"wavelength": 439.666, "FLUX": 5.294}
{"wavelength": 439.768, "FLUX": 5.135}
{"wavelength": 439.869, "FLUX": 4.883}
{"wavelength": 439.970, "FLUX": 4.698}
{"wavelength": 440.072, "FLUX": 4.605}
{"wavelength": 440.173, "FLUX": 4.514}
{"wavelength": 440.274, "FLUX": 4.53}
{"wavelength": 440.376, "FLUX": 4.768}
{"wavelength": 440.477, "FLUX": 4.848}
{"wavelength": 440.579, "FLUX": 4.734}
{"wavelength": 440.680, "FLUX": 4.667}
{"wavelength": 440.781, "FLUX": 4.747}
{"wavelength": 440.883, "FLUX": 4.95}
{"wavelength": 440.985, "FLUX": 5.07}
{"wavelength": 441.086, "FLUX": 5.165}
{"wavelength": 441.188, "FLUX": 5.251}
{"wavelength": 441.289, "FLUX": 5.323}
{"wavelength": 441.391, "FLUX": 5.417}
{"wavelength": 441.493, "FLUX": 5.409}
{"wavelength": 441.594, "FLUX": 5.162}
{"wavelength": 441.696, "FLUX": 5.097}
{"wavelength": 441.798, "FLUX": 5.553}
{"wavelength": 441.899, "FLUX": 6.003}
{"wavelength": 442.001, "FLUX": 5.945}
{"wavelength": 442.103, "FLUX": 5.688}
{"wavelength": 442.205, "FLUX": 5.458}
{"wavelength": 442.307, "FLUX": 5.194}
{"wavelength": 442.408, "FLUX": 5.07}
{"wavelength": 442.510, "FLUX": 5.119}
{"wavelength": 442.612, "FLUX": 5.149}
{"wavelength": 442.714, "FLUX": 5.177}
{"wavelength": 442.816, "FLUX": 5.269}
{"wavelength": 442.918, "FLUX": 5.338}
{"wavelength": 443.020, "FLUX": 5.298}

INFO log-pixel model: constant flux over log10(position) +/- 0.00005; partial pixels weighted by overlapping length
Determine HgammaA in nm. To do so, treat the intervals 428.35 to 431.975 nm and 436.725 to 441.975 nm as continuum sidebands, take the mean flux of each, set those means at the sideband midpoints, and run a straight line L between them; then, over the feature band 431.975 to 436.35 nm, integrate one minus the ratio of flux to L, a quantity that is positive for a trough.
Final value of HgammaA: -0.50 nm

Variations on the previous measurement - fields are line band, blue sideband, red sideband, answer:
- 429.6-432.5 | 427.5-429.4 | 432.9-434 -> 0.36 nm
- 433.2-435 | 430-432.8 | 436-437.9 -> -0.10 nm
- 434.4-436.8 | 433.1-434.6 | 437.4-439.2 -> -0.20 nm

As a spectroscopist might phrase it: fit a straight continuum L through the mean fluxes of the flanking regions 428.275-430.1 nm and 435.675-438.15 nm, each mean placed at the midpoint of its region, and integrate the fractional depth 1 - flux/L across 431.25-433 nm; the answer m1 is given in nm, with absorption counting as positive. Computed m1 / -0.075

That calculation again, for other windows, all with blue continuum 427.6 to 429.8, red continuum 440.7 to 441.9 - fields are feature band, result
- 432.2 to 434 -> -0.02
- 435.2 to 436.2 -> -0.10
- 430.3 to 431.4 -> 0.24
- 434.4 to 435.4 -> -0.08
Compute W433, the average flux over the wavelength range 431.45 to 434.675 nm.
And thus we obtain 4.6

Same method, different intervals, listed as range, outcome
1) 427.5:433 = 3.91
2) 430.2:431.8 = 3.64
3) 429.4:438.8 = 4.46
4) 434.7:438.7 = 4.91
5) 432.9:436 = 4.82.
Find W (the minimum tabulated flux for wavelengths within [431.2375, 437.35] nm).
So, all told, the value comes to 3.565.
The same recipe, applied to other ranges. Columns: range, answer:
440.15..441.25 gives 4.514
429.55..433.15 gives 2.972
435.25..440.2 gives 4.21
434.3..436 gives 4.664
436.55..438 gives 4.679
